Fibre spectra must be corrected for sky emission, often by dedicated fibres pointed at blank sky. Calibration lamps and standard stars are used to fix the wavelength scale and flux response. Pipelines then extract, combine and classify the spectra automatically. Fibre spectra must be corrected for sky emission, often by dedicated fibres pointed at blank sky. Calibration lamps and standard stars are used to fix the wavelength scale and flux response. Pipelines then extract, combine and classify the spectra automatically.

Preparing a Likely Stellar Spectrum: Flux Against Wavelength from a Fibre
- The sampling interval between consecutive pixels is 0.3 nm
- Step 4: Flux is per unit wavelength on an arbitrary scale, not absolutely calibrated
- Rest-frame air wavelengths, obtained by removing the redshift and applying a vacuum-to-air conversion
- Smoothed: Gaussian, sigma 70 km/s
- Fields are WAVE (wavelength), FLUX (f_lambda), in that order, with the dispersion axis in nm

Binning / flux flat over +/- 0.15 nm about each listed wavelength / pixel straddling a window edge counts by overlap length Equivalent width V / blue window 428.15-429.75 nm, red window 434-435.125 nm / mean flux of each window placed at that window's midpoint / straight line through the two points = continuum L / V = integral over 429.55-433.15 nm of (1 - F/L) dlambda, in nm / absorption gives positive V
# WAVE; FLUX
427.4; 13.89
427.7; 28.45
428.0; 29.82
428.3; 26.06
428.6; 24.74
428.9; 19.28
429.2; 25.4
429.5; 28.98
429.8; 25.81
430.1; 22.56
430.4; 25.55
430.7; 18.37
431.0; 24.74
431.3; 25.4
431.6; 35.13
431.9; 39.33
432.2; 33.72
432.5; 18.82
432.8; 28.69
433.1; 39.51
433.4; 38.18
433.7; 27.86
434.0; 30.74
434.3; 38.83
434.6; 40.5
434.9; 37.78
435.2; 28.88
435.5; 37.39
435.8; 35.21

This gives 0.29 nm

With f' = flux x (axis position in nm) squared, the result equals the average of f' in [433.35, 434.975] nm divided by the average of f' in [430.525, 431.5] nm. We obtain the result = 1.5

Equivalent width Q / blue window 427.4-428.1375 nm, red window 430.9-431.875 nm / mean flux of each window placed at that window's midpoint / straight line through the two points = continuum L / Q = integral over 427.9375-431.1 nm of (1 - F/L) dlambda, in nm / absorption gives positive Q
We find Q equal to 0.379 nm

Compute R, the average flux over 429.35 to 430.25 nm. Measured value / 25.8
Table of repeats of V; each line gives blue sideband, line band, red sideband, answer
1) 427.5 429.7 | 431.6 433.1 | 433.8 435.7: 0.00 nm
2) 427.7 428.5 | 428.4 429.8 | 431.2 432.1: 0.23 nm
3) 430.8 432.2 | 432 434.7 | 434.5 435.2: 0.10 nm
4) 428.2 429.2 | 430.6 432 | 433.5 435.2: 0.01 nm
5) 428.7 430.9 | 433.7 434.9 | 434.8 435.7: -0.11 nm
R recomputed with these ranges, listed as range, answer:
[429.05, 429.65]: 27.2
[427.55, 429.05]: 25.7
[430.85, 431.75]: 28.4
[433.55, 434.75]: 34.5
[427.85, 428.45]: 27.9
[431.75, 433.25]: 32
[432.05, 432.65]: 26.3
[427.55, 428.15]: 29.1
